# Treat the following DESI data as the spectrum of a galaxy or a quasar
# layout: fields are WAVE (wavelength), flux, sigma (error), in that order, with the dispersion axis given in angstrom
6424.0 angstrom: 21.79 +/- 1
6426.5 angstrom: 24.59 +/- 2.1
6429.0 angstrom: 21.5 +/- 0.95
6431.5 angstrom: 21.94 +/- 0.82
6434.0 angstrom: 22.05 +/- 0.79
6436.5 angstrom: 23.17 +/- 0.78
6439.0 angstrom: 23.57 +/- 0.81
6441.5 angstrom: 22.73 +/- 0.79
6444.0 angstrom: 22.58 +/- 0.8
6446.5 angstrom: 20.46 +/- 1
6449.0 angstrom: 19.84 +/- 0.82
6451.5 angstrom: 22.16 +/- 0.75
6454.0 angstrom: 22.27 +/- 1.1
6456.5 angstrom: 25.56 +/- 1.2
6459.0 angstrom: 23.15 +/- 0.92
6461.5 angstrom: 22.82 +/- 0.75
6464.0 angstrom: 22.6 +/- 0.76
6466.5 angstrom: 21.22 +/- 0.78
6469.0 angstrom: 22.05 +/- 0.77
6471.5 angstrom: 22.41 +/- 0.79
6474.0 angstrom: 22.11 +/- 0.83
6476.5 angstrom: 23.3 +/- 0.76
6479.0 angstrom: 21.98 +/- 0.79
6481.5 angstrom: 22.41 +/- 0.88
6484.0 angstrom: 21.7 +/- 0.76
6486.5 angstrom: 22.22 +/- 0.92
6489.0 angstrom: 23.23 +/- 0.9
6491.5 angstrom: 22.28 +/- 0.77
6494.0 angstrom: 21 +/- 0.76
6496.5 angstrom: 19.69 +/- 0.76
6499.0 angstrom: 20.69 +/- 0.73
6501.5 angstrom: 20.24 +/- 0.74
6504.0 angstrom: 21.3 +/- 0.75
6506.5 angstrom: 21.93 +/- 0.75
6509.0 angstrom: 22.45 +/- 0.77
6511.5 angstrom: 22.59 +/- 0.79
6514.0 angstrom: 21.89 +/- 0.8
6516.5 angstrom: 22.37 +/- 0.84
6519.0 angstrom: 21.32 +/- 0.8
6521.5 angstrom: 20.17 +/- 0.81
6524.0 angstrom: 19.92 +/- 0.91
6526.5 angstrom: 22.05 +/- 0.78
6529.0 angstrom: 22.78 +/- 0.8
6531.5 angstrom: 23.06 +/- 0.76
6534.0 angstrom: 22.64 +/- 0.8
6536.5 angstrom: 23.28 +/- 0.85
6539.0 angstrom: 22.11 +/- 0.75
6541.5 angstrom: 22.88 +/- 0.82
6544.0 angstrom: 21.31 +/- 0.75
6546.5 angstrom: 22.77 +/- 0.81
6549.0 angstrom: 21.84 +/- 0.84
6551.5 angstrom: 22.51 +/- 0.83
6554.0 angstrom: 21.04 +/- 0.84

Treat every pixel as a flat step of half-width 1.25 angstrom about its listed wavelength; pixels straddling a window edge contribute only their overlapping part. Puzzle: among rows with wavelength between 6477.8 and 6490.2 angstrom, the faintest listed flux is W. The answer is 21.7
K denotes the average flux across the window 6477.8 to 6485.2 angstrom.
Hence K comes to 22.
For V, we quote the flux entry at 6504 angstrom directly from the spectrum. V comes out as 21.3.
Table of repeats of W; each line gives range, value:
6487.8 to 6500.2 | 19.69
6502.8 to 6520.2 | 21.3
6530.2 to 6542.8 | 22.11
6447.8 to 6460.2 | 19.84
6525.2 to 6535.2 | 22.05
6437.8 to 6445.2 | 22.58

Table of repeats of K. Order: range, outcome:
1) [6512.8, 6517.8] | 22.1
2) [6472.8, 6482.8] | 22.4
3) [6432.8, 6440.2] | 22.9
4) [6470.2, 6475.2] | 22.3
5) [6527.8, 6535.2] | 22.8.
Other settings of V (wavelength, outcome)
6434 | 22.05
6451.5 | 22.16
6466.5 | 21.22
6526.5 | 22.05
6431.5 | 21.94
